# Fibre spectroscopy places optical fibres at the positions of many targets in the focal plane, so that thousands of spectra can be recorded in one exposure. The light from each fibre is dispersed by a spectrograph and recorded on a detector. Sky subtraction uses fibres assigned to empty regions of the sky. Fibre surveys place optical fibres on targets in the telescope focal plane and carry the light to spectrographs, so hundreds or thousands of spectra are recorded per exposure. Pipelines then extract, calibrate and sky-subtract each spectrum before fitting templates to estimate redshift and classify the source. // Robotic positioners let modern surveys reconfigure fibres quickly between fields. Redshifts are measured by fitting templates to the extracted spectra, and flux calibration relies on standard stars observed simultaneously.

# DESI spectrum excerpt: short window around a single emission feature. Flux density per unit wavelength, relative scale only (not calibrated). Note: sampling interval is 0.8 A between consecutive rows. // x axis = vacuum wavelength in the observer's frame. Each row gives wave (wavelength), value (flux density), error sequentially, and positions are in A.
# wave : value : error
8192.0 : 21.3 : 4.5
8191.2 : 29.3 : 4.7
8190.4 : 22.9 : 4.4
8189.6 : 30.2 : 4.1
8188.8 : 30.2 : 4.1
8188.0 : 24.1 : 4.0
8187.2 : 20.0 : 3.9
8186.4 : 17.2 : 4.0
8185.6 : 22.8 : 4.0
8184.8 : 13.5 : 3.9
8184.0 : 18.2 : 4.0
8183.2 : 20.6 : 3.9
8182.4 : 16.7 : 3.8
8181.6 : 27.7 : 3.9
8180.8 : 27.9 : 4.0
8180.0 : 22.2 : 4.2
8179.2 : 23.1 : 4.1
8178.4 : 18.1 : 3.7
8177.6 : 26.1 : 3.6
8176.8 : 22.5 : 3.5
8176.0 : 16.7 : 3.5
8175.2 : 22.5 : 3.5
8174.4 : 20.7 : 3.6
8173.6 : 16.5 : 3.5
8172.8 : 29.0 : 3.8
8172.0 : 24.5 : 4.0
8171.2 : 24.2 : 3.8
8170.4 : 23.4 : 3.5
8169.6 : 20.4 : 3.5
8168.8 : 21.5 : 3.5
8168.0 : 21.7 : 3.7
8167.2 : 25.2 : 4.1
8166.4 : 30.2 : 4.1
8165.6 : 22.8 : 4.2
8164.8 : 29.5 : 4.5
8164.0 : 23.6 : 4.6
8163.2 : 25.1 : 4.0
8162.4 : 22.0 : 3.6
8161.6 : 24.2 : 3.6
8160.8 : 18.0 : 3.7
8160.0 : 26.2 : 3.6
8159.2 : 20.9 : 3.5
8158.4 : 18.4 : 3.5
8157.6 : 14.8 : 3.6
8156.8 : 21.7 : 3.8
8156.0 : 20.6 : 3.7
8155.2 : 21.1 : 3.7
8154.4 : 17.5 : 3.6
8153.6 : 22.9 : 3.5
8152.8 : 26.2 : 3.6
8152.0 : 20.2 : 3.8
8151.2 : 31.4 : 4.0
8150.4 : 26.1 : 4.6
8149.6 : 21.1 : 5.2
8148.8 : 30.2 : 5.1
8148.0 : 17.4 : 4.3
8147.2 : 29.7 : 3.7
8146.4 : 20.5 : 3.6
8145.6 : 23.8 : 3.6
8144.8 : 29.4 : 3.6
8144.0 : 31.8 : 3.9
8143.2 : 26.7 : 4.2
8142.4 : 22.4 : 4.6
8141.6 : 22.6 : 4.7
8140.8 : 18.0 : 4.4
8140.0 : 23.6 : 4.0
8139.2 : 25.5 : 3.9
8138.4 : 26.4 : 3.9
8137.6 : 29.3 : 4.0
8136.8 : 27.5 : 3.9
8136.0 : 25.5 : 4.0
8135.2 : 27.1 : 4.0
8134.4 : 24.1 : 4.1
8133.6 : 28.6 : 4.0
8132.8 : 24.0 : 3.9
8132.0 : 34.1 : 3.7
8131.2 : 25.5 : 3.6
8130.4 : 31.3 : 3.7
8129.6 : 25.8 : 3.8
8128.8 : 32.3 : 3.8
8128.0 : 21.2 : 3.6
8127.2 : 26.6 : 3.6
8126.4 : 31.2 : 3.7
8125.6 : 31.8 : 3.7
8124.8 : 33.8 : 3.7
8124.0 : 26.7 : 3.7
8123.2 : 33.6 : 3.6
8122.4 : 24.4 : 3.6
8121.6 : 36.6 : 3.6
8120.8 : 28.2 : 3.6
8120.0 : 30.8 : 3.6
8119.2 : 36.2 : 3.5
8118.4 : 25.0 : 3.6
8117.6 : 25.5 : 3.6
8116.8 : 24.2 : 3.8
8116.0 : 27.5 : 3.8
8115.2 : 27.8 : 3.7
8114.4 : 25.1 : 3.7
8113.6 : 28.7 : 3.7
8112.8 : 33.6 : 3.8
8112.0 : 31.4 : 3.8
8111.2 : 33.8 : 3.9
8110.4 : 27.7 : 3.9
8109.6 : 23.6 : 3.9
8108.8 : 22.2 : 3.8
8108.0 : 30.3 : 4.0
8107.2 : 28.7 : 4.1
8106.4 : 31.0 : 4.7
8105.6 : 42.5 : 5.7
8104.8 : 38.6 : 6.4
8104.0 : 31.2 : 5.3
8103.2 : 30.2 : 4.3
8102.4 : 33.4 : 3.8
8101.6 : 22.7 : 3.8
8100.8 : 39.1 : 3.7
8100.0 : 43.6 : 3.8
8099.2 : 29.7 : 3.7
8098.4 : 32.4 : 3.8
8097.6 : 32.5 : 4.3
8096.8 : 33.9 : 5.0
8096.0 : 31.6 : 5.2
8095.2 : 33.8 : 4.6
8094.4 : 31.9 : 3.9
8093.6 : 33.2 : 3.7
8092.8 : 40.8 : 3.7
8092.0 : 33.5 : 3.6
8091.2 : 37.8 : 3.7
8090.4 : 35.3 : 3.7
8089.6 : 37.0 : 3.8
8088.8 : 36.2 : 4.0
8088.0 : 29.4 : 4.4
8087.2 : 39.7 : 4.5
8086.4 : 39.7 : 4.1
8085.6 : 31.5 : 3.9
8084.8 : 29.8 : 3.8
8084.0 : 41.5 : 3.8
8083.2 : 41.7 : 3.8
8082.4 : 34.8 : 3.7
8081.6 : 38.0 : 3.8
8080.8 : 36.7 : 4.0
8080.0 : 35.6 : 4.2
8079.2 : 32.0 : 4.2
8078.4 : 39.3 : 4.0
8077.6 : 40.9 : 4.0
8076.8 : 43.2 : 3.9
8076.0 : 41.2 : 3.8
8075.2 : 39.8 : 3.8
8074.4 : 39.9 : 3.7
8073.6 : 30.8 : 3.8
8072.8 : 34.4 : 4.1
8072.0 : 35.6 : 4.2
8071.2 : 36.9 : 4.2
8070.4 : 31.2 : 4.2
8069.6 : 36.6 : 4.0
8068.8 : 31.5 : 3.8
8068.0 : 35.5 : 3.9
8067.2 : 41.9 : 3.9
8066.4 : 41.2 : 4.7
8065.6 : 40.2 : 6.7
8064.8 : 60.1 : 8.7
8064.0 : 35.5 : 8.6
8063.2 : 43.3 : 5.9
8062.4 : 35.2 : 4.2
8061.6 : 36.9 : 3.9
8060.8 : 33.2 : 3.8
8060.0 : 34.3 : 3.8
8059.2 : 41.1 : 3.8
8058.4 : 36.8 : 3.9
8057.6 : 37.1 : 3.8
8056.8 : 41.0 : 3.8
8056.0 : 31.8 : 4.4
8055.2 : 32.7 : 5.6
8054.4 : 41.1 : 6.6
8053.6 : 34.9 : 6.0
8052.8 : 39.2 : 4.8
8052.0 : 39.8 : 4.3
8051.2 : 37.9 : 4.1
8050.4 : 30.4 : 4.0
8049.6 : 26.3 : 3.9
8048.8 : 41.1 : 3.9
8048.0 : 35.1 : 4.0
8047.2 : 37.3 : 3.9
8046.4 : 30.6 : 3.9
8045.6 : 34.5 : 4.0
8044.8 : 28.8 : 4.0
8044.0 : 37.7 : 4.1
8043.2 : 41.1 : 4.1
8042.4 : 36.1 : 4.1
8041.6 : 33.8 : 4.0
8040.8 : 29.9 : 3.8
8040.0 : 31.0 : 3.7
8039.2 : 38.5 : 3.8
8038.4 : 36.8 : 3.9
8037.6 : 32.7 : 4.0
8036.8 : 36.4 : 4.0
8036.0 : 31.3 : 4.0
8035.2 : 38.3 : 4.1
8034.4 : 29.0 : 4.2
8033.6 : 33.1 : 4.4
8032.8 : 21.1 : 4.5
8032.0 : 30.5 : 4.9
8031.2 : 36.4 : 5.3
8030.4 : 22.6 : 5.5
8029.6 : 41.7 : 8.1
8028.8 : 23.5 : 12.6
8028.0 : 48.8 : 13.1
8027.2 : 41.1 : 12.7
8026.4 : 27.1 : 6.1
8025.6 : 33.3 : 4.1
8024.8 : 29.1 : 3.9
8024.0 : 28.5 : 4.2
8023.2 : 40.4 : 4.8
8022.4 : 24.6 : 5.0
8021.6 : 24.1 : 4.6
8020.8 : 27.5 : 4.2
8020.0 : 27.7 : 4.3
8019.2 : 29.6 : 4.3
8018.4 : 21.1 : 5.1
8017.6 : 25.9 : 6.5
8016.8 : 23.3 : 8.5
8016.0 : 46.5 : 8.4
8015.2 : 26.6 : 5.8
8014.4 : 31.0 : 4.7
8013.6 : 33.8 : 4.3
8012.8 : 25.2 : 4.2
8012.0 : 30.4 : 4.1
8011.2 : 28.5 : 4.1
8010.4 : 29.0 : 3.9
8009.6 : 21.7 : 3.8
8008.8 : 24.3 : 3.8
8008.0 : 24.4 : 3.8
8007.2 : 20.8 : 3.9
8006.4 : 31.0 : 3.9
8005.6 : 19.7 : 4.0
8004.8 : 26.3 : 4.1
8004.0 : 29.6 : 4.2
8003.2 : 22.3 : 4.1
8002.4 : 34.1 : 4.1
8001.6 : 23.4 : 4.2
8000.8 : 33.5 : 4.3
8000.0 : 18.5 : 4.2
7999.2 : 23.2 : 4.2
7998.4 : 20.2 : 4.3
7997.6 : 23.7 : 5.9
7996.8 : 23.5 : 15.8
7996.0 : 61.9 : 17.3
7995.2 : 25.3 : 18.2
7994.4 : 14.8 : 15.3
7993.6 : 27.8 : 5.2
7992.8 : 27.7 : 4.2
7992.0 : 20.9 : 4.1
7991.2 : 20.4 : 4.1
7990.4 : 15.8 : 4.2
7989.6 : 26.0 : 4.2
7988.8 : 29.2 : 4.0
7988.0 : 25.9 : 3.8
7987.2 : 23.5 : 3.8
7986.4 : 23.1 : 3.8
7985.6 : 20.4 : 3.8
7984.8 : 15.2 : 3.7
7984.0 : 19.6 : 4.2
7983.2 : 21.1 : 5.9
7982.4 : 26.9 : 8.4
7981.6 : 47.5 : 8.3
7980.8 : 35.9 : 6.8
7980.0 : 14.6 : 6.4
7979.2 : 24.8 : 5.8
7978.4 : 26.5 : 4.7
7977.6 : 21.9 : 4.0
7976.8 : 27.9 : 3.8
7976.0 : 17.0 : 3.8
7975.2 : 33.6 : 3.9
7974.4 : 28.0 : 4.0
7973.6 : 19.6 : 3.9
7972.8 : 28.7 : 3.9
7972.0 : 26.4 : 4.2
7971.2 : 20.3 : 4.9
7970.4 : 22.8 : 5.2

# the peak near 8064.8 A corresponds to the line Mg II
